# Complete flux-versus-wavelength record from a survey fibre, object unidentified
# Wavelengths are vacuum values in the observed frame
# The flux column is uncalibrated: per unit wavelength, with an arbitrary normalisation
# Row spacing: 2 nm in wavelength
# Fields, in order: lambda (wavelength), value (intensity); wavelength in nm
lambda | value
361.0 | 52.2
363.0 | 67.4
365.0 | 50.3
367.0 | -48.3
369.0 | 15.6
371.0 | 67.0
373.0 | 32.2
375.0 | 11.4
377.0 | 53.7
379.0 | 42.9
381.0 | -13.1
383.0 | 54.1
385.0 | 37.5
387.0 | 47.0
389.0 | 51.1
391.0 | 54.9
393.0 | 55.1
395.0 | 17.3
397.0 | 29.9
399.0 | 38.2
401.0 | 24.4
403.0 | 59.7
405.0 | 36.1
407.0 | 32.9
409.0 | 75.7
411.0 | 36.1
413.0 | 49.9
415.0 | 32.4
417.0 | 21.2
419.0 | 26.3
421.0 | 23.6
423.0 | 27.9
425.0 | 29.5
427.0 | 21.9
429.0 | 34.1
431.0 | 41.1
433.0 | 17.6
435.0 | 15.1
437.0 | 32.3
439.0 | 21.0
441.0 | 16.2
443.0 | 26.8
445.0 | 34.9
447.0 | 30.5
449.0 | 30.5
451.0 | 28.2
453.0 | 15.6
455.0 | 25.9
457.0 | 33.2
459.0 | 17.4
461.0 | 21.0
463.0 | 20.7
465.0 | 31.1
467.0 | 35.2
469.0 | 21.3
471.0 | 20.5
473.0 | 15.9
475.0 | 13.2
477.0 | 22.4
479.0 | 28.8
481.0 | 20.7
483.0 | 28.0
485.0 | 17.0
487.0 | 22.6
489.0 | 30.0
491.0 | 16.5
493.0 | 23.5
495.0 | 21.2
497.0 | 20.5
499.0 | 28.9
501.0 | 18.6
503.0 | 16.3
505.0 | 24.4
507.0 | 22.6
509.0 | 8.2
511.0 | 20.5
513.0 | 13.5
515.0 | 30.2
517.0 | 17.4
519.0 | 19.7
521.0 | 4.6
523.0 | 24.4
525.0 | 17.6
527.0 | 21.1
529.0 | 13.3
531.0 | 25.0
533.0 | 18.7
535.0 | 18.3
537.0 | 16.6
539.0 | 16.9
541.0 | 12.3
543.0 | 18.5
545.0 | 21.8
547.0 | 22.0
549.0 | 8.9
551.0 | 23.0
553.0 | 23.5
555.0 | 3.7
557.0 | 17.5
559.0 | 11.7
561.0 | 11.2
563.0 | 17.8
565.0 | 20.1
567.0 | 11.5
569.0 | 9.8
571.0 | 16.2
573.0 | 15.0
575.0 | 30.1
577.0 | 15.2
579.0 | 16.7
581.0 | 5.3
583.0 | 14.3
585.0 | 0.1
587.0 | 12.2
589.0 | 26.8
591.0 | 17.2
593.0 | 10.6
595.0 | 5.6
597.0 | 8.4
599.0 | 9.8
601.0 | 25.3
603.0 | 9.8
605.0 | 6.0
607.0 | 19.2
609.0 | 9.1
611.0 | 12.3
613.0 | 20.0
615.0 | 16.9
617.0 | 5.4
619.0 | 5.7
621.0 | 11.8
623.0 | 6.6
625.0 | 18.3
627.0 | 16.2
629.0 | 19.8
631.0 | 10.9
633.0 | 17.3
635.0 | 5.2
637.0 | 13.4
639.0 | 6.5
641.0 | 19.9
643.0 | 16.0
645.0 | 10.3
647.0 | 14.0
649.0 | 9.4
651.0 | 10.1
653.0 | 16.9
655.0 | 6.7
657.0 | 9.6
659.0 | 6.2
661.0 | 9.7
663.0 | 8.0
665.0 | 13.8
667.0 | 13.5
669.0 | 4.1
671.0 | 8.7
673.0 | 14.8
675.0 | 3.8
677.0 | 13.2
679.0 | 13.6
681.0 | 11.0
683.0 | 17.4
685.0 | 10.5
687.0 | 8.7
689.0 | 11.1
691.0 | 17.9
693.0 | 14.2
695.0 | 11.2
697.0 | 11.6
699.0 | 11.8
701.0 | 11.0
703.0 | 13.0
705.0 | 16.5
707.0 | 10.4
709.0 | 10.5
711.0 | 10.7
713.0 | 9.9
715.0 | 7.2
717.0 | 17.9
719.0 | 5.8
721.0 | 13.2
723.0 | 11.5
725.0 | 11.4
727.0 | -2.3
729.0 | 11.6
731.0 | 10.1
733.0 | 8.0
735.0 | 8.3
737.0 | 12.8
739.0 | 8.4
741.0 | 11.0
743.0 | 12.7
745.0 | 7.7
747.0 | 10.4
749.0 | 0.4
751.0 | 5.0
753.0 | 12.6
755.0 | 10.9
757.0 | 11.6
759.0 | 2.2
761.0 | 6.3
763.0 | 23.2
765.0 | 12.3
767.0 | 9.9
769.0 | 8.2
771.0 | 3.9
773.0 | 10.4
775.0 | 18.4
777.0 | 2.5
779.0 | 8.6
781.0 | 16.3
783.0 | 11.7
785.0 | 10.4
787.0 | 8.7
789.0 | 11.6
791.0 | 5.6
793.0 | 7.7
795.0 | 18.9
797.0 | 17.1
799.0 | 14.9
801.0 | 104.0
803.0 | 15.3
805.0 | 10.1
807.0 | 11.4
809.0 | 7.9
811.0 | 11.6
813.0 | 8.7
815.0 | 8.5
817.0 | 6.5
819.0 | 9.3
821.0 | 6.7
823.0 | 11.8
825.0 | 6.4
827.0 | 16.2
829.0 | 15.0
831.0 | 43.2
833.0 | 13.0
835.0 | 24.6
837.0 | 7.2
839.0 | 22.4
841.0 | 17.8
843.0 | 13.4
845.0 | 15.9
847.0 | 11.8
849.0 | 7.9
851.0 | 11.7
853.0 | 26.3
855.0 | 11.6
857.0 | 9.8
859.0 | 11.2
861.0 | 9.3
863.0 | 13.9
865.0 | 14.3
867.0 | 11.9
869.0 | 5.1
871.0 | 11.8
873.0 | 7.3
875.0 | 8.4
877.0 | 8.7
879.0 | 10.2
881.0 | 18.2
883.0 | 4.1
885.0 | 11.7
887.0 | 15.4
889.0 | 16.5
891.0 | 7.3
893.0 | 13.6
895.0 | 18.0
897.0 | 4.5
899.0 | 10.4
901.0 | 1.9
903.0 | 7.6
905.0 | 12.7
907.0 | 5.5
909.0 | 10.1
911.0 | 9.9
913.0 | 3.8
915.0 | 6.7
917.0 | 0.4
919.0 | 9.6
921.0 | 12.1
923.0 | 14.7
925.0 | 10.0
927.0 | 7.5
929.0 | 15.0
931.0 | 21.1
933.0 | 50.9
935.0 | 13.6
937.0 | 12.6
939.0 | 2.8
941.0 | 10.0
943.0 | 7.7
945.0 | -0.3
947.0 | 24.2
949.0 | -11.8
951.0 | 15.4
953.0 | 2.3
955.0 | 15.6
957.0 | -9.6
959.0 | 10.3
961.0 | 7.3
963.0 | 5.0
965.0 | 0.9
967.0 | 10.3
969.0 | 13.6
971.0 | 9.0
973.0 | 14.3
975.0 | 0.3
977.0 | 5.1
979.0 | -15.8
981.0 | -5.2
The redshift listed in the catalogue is 1.15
